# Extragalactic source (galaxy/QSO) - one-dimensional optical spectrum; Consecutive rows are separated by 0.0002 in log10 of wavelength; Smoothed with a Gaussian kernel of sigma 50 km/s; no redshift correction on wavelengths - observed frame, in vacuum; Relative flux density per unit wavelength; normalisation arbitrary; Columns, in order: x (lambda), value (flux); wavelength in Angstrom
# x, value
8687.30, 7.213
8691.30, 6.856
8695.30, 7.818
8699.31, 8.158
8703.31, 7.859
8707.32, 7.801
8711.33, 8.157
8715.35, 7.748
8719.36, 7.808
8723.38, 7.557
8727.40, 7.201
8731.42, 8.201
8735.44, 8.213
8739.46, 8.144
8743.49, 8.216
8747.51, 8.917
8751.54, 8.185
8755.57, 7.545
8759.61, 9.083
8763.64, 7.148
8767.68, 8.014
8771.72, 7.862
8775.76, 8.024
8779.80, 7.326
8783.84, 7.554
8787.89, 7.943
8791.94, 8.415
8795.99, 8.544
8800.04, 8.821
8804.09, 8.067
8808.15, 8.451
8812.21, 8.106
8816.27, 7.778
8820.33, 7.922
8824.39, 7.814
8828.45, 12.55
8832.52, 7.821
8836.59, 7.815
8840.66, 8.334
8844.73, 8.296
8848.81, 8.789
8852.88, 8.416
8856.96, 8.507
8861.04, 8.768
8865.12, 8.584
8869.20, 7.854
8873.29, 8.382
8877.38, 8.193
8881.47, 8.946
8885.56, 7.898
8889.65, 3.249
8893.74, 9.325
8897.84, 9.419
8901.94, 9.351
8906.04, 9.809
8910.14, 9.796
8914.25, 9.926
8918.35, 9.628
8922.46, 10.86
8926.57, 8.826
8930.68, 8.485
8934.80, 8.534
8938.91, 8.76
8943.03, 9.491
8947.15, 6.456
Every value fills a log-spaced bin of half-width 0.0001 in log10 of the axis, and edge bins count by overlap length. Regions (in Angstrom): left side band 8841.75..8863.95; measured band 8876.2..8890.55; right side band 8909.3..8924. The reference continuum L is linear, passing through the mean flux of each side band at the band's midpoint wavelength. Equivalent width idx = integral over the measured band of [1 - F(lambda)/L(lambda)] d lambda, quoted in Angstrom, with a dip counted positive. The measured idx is 3.0 Angstrom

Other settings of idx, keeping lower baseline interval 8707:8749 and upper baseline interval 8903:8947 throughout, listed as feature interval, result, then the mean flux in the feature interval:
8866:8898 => 4.1 Angstrom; 7.84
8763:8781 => 1.2 Angstrom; 7.73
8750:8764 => 0.2 Angstrom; 8.08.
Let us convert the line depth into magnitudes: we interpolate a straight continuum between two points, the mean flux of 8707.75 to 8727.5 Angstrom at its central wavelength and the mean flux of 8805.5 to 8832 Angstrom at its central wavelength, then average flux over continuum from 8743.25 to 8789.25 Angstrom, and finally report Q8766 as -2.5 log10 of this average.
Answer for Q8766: 0.03 mag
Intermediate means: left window 7.75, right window 8.7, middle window 7.98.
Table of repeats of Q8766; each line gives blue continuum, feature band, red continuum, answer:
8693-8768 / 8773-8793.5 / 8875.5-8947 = 0.05 mag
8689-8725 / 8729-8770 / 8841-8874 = -0.03 mag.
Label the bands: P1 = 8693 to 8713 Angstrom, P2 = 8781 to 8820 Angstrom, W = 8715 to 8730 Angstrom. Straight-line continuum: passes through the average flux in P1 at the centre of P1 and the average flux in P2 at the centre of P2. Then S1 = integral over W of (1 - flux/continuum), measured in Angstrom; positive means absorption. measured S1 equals 0.75 Angstrom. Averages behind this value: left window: 7.94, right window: 8.16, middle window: 7.58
